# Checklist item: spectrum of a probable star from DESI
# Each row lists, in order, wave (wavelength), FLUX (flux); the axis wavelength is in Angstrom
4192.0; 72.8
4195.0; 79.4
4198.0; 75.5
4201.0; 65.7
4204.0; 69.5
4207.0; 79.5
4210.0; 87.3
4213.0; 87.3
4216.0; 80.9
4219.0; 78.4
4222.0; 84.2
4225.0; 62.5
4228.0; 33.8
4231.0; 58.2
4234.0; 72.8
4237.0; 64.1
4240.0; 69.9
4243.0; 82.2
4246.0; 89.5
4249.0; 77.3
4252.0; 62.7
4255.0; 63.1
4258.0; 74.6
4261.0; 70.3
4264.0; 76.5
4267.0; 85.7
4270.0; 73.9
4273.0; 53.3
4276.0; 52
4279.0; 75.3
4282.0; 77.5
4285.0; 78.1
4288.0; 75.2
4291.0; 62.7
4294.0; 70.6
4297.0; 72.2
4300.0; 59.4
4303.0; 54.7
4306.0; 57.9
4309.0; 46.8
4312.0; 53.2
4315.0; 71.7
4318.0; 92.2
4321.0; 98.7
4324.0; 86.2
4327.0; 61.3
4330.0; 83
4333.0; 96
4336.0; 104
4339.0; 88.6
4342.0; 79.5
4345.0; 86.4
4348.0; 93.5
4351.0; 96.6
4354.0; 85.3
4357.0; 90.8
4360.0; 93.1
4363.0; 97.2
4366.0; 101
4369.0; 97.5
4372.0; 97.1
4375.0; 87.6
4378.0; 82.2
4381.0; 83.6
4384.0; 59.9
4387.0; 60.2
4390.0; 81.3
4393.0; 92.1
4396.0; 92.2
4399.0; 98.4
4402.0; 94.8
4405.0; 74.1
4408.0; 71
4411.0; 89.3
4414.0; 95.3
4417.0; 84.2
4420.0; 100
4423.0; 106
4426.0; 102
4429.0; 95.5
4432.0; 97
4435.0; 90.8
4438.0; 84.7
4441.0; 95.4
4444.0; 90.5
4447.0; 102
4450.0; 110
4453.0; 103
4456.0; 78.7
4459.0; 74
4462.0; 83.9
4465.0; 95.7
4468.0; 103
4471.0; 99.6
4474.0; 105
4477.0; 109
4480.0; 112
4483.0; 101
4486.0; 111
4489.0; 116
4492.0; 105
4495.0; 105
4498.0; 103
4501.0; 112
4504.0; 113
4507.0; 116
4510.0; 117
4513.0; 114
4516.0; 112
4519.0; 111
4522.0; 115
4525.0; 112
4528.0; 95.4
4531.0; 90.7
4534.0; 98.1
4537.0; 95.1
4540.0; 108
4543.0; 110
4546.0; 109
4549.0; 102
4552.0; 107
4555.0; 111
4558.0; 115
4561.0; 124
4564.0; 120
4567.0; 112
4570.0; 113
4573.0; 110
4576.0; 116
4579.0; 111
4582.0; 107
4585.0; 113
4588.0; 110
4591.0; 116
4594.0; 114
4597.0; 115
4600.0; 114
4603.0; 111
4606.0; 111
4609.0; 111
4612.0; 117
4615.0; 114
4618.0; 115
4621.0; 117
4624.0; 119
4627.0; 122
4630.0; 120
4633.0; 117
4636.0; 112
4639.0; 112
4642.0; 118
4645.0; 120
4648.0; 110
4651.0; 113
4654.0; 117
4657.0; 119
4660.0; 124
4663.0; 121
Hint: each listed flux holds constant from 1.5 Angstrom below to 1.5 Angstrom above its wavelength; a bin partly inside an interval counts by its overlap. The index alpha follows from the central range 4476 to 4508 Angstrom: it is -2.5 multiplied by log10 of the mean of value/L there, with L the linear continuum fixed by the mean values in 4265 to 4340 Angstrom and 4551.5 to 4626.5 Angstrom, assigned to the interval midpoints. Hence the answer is -0.10 mag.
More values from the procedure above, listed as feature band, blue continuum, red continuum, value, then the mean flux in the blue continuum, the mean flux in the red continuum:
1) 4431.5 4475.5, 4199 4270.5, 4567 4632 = 0.04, 72.9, 114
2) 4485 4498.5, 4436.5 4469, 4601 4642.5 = -0.11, 92.7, 115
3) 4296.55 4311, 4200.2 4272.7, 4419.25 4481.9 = 0.37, 72.7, 97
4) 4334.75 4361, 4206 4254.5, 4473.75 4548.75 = -0.04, 72.9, 108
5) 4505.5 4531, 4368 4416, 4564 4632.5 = -0.08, 84.6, 114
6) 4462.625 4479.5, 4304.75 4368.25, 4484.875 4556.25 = -0.01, 84.2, 108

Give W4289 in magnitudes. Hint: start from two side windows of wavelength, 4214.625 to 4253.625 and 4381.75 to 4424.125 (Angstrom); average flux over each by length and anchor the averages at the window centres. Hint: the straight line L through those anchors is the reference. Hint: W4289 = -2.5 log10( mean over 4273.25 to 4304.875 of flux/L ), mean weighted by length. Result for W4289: 0.13 mag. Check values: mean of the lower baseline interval 70.4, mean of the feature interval 67.1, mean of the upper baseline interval 85.4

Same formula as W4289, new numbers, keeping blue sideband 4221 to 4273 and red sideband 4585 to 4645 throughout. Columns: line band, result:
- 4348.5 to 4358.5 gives -0.10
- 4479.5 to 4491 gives -0.11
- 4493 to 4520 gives -0.10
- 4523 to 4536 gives 0.05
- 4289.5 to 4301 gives 0.14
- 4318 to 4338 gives -0.11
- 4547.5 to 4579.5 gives -0.04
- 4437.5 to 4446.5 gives 0.02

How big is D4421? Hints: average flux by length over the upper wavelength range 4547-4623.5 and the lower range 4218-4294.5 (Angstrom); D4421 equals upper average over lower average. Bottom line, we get 1.61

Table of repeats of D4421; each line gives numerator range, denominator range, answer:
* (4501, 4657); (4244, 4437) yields 1.38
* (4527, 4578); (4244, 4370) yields 1.39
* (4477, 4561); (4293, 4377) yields 1.32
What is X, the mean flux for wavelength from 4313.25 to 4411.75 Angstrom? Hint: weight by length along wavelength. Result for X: 86.8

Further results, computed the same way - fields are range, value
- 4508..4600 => 110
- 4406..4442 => 92.3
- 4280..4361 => 78.2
